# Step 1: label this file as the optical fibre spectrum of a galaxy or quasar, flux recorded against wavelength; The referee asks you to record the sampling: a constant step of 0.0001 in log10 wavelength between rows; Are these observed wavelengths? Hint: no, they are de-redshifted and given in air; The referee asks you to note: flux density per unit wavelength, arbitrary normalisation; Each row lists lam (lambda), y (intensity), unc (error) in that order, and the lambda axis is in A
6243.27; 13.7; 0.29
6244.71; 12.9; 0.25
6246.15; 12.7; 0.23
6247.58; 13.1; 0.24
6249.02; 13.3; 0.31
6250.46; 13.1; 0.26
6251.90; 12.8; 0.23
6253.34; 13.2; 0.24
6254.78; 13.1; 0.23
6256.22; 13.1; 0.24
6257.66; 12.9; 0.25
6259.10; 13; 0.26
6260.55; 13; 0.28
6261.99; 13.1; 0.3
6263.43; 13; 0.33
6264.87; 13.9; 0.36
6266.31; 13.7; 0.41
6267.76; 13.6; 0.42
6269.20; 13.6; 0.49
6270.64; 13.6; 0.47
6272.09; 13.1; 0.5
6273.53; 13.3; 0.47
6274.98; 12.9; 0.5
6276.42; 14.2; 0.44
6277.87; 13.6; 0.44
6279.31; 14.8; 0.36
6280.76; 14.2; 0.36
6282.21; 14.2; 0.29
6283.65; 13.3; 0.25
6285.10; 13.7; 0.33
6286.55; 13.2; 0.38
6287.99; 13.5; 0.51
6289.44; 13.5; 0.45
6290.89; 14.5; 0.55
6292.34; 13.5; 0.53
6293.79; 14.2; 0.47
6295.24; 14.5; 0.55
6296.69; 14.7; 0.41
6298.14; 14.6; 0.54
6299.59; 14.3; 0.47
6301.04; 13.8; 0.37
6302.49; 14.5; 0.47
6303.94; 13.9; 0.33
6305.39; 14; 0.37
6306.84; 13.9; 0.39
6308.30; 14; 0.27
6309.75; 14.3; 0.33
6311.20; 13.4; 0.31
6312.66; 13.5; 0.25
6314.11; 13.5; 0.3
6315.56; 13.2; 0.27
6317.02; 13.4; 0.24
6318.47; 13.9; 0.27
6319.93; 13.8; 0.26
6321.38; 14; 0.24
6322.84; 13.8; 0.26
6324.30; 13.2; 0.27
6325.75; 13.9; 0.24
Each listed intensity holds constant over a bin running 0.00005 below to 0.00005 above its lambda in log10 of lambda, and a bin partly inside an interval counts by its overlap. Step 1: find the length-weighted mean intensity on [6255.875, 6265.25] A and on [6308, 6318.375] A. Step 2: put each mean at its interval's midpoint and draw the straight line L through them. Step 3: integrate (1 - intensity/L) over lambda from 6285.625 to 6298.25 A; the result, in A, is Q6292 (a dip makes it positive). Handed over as -0.5 A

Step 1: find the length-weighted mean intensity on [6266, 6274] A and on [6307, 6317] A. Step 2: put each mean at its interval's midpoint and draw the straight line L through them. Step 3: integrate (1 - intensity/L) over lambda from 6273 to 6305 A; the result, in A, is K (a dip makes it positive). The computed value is -0.96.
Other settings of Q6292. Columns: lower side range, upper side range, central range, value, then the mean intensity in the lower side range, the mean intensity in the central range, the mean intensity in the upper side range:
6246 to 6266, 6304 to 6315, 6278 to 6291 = -0.3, 13.1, 13.8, 13.8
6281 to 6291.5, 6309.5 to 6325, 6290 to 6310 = -0.8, 13.7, 14.2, 13.6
